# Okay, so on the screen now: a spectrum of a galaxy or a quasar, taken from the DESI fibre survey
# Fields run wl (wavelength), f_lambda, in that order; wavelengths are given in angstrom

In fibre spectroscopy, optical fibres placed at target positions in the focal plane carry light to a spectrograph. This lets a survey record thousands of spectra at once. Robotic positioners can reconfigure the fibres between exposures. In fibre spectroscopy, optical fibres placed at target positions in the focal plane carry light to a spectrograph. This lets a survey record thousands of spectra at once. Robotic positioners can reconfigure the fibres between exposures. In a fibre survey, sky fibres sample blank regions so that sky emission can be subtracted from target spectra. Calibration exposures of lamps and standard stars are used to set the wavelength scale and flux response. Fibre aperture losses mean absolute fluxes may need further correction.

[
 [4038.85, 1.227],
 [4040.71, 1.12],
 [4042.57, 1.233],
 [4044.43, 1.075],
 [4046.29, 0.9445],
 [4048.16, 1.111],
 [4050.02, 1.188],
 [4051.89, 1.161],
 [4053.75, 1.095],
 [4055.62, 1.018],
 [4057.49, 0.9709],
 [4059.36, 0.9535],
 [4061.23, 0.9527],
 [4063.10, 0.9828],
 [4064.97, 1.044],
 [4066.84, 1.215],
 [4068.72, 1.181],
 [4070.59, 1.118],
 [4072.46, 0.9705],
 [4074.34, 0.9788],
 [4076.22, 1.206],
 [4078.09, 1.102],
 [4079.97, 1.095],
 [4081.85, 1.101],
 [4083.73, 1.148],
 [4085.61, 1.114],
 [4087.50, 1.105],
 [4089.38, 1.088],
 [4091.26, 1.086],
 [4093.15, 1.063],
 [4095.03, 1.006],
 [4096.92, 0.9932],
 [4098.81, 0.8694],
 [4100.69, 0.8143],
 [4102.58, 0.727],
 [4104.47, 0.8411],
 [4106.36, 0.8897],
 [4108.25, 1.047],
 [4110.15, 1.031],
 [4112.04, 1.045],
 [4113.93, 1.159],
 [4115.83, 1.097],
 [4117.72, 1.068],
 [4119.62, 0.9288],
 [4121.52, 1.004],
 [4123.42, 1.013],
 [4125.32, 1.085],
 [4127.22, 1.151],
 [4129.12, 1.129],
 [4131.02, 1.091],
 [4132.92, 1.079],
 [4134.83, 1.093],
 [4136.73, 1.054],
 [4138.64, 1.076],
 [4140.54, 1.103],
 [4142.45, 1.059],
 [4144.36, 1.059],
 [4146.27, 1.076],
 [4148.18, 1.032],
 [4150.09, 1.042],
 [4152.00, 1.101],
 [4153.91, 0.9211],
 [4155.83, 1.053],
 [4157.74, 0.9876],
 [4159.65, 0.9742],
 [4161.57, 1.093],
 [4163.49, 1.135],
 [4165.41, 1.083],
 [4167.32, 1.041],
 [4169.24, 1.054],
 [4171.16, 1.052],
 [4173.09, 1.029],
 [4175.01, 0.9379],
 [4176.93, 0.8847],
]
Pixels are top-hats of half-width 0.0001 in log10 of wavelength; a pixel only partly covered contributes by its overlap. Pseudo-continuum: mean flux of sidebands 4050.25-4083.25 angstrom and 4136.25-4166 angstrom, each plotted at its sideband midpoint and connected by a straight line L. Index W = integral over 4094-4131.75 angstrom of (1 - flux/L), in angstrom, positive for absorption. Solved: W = 2.2 angstrom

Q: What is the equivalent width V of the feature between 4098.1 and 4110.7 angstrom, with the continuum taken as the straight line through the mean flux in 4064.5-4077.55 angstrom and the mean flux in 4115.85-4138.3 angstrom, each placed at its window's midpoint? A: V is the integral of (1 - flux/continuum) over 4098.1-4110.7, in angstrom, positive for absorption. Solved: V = 2.29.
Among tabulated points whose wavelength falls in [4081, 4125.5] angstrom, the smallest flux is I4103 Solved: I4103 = 0.727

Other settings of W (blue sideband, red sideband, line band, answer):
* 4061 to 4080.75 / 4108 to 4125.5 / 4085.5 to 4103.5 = 1.4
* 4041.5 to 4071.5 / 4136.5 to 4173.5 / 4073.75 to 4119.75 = 1.8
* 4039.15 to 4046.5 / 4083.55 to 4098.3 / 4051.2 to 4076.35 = 0.9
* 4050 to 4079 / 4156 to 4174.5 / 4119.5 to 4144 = -0.4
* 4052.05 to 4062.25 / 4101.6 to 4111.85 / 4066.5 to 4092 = -3.6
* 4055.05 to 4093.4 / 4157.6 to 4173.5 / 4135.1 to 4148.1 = -0.1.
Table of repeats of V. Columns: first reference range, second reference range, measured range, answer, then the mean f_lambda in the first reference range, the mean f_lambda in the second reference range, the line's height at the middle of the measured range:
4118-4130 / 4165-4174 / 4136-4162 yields 0.2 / 1.05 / 1.05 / 1.05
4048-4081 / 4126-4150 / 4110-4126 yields 0.5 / 1.07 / 1.08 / 1.08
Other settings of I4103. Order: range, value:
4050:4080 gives 0.9527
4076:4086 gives 1.095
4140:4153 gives 1.032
